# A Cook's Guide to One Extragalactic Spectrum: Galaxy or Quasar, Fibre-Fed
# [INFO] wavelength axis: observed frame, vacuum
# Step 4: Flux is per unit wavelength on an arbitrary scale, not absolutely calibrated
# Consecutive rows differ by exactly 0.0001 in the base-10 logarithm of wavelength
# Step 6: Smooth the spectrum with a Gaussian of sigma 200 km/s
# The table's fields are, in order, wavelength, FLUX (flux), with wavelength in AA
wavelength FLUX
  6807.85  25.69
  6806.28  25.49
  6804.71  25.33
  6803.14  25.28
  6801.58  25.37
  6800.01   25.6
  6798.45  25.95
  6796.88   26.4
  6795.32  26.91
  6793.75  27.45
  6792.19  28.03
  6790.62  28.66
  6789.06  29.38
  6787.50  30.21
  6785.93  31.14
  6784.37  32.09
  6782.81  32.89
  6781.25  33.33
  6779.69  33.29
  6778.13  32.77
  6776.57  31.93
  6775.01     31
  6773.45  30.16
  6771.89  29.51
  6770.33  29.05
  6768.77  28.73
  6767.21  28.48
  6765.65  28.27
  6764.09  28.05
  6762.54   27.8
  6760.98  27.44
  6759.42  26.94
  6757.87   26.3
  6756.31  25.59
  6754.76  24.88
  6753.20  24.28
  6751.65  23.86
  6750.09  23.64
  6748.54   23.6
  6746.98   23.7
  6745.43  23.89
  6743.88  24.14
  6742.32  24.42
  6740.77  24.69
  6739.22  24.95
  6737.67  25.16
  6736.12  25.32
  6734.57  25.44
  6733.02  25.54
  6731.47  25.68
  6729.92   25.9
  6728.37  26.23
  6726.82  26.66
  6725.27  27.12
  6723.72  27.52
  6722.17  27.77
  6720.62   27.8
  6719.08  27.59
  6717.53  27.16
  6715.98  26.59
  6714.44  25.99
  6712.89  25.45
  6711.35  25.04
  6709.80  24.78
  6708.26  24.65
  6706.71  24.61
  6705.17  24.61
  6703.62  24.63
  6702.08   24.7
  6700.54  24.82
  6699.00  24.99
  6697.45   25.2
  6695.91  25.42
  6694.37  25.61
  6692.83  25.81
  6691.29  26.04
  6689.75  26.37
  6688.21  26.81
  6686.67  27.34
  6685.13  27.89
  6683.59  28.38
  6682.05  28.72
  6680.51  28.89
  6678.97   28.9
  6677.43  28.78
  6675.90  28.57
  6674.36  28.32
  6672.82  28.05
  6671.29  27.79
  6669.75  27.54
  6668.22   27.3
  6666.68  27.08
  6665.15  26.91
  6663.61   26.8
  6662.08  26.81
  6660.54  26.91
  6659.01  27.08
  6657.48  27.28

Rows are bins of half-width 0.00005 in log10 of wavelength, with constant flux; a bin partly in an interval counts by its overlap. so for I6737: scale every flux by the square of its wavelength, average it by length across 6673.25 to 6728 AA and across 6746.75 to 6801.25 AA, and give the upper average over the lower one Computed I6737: 1.1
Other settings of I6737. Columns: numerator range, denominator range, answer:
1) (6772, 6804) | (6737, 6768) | 1.16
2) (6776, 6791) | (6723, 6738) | 1.23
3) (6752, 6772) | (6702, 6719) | 1.09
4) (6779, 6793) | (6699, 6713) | 1.28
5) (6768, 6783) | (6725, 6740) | 1.23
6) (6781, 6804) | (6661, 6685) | 1.06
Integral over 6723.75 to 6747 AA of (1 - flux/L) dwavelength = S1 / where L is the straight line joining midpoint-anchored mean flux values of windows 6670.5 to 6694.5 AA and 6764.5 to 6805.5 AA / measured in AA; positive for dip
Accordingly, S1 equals 2.49 AA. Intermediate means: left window 27.7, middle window 25.4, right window 29.1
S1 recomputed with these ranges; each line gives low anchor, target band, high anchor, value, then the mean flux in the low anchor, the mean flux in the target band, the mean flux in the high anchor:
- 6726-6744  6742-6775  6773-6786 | 2.9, 25.4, 26.5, 32.2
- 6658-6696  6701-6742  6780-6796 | 3.9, 27.4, 25.8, 30.1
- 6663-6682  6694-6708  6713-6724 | 1.3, 27.9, 24.9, 27.1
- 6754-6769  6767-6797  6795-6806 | -4.2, 27.2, 30.2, 25.8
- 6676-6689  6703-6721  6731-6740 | 0.6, 28.2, 25.7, 25.4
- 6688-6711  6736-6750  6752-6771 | 1.1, 25.2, 24.4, 27.1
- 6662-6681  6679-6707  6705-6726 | 0.8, 27.9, 26.3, 26.2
